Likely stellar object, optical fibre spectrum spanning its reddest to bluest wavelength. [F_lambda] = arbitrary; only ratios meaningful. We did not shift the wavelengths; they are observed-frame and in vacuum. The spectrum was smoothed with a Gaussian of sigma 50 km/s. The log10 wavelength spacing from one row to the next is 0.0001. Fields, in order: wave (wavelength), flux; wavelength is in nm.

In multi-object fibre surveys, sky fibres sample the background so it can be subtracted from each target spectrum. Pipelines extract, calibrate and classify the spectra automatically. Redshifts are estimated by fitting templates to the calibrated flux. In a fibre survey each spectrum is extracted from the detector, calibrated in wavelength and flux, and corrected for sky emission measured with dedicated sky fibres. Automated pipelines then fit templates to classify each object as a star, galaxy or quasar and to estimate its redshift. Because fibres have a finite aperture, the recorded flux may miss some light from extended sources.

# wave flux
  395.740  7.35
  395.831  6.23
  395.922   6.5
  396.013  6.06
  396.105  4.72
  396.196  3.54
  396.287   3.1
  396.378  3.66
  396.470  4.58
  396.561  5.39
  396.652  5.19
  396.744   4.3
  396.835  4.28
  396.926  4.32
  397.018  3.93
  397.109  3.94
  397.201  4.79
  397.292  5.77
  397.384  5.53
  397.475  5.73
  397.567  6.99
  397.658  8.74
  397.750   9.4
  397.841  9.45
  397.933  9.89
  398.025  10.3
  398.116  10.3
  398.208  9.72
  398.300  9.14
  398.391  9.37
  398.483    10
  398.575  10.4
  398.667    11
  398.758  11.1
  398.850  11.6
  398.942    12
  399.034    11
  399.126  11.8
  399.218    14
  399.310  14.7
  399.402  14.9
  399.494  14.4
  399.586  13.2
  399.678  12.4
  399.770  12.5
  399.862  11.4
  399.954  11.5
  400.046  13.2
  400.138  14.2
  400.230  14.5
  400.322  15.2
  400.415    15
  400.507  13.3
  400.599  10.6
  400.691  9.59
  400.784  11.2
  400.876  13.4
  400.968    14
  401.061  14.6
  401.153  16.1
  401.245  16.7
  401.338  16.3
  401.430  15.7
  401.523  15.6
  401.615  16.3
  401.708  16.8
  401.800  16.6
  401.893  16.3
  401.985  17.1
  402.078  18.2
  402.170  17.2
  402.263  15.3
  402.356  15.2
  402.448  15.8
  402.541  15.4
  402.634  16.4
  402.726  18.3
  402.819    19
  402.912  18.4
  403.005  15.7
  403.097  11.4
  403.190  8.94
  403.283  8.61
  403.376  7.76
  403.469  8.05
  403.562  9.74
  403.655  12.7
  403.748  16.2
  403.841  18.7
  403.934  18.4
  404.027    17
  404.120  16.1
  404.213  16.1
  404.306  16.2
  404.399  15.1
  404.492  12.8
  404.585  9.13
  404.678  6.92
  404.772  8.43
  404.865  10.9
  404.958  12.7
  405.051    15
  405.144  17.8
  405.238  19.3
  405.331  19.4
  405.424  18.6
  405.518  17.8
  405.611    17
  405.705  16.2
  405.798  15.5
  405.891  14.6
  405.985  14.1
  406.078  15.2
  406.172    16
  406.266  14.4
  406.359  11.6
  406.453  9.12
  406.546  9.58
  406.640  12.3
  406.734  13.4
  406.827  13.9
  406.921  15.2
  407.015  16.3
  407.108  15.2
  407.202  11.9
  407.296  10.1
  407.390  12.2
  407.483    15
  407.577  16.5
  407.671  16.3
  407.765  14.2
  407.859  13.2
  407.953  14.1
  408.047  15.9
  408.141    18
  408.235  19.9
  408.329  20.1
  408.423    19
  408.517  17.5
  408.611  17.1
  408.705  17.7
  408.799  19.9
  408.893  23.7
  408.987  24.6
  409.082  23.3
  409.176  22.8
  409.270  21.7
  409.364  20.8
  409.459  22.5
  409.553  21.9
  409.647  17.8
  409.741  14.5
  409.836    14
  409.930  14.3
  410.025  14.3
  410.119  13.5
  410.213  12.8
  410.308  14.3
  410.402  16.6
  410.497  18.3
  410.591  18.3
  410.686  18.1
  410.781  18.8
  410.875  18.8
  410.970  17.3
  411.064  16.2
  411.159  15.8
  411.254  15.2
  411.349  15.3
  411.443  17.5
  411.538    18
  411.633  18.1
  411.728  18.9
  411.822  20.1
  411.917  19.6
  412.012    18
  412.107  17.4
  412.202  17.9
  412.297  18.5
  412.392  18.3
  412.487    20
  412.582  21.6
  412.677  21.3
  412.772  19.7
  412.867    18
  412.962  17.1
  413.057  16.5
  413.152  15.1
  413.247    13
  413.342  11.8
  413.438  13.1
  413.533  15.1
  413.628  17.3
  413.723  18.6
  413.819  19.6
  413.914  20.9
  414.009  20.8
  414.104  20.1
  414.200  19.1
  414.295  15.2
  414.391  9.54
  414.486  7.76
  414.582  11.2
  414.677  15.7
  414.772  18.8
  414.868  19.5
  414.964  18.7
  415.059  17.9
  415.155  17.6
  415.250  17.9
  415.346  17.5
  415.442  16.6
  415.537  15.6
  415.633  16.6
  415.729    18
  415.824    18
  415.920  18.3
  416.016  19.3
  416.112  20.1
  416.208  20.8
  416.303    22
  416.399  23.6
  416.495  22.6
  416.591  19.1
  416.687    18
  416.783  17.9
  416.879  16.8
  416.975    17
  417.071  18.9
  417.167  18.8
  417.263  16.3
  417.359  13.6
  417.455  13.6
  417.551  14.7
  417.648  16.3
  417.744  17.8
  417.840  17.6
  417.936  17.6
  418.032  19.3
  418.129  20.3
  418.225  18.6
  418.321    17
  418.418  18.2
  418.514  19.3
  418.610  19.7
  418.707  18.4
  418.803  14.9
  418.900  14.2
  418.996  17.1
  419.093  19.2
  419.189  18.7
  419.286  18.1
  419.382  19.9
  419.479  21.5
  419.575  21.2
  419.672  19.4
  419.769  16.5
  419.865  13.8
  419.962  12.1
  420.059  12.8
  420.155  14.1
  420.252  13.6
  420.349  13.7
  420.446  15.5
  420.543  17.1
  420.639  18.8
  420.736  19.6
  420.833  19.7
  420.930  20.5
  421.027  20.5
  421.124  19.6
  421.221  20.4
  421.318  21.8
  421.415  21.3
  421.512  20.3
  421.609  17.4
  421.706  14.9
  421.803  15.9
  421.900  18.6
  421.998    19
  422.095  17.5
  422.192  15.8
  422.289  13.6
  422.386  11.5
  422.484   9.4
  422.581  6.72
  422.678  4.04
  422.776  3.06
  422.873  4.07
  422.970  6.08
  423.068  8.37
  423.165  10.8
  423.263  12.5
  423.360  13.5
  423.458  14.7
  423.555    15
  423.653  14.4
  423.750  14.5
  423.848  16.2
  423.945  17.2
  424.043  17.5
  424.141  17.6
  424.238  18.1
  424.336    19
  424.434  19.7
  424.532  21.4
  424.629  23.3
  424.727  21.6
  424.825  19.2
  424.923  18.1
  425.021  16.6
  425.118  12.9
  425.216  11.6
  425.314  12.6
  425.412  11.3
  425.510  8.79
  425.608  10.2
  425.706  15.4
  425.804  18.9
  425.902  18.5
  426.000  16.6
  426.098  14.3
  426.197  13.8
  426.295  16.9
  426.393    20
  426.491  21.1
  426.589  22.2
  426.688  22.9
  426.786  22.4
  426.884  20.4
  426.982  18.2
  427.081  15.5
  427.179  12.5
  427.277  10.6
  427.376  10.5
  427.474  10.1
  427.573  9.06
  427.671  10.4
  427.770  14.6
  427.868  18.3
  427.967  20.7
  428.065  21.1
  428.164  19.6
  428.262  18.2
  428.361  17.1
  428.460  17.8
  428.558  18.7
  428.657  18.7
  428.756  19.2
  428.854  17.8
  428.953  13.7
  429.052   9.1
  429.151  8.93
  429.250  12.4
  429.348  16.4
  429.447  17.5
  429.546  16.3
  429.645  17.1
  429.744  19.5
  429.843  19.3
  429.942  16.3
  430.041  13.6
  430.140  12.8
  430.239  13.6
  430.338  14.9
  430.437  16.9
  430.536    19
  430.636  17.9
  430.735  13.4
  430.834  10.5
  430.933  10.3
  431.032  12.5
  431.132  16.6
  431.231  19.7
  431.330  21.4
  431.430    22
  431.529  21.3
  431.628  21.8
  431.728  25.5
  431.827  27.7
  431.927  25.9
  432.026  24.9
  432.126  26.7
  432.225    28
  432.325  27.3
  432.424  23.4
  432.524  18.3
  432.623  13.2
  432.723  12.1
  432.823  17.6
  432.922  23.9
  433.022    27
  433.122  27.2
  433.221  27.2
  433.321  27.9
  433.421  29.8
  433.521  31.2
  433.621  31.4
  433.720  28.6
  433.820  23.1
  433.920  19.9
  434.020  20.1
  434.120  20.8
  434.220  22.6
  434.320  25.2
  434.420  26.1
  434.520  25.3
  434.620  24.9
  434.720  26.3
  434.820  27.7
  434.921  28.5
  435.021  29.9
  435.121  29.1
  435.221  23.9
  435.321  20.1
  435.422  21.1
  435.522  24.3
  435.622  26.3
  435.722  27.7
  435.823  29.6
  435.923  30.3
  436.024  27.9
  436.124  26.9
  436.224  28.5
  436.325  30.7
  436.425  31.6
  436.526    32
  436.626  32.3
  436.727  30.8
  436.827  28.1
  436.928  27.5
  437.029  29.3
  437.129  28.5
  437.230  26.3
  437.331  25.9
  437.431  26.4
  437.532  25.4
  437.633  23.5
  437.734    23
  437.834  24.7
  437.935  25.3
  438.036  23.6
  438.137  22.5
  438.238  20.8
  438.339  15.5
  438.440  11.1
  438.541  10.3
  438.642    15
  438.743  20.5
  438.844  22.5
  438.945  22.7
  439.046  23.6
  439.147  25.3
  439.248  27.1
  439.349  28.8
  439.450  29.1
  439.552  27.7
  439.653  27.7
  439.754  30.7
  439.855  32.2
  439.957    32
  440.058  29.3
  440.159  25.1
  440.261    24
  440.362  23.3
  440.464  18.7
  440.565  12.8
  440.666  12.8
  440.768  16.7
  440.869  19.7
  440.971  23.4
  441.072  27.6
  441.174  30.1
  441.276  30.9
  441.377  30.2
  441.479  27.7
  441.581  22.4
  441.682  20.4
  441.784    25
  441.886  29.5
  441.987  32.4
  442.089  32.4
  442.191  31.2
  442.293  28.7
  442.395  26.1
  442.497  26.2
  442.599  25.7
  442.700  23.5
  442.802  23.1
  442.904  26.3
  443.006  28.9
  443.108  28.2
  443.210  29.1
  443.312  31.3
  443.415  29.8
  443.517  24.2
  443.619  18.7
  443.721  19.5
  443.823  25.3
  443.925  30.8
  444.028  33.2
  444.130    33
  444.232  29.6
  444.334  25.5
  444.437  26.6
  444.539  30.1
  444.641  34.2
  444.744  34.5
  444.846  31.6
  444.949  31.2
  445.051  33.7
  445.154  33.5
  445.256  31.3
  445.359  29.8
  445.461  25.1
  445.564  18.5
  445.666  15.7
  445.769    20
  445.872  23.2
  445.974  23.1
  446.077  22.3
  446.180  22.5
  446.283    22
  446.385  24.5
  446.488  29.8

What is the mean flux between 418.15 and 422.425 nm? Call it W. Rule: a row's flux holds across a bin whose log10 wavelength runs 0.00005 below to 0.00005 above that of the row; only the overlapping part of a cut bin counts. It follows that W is 17.6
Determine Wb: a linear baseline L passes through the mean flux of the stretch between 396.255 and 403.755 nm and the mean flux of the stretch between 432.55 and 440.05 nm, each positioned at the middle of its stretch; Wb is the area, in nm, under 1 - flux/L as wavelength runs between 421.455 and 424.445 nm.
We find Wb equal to 0.969 nm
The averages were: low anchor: 11.7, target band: 13.7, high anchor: 25.3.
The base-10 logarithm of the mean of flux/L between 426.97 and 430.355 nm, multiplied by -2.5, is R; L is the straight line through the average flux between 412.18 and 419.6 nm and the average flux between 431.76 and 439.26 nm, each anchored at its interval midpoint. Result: 0.41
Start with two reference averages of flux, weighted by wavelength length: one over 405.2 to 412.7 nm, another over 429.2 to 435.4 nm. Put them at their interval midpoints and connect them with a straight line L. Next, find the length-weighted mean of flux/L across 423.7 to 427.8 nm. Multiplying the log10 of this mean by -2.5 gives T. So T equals 0.236 mag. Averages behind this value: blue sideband 16.9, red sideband 21.5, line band 16.2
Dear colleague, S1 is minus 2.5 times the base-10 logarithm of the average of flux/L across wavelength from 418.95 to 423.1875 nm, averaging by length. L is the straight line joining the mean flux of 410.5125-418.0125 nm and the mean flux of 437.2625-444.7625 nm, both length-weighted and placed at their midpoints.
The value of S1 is 0.24 mag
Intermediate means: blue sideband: 17.5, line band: 15.6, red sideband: 25.4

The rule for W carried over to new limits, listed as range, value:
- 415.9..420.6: 17.6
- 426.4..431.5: 16.3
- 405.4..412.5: 16.7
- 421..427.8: 15.3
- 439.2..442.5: 26.1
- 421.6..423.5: 11.7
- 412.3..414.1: 17.7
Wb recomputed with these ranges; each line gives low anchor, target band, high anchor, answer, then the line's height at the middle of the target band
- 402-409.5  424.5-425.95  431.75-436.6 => 0.42 nm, 22.5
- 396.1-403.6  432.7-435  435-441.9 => -0.17 nm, 23.5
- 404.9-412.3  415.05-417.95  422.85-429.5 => -0.30 nm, 16.3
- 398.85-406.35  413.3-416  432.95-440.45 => 0.25 nm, 18.4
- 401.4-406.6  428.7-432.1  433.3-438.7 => 0.91 nm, 23.6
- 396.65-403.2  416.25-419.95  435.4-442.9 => 0.06 nm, 18.4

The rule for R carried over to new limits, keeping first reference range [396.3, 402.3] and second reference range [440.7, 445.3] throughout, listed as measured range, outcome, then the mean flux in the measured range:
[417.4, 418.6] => 0.05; 17.6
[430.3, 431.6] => 0.36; 16.8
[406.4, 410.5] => -0.12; 16.5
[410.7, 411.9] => -0.11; 17.6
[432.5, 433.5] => 0.06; 22.8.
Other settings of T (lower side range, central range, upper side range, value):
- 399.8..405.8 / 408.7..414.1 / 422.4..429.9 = -0.21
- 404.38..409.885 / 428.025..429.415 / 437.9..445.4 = 0.33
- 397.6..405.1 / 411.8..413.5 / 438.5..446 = -0.05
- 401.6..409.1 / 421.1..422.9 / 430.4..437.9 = 0.37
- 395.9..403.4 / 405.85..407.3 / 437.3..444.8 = 0.03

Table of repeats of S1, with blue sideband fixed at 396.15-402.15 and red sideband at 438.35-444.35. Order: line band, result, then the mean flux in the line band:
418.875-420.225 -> 0.05 mag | 17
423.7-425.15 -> 0.08 mag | 18.3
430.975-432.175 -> 0.00 mag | 22.1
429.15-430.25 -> 0.34 mag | 15.7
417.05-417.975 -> 0.05 mag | 16.4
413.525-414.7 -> -0.02 mag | 16.3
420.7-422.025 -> -0.04 mag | 19.2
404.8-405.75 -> -0.24 mag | 16.3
